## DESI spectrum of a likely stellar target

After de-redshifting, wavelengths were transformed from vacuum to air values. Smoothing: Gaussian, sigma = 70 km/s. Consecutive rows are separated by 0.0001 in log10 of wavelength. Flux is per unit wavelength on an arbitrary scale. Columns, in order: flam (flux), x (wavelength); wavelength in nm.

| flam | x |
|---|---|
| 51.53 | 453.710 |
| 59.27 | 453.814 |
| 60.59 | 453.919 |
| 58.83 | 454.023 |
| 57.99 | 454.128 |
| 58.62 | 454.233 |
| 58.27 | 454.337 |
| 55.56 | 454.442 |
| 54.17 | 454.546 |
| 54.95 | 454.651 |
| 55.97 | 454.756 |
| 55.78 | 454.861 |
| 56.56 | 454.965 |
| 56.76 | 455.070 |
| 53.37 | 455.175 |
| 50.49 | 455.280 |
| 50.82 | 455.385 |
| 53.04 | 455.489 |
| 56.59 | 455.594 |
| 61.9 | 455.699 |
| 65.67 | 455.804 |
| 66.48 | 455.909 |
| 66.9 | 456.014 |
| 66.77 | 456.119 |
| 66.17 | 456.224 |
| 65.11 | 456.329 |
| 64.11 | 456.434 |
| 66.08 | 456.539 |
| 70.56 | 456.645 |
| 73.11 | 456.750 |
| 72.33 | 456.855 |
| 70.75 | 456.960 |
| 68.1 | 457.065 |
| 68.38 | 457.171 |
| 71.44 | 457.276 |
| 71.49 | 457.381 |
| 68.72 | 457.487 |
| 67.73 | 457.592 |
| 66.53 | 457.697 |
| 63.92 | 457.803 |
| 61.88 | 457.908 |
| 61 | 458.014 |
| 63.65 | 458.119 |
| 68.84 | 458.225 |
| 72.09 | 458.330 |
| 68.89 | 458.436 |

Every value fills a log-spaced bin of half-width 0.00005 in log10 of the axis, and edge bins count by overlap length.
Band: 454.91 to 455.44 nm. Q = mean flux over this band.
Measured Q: 53.7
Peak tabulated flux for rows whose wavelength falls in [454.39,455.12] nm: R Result 56.76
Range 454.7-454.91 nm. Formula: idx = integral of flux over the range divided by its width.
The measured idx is 55.7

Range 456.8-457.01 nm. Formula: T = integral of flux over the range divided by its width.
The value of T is 71.7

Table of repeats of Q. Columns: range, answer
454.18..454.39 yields 58.4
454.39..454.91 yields 55.3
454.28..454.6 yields 56.1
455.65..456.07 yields 65.3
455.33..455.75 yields 55.6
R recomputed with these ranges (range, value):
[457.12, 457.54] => 71.49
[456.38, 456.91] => 73.11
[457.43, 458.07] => 68.72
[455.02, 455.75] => 61.9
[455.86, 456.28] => 66.9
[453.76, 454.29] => 60.59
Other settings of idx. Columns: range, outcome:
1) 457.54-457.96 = 65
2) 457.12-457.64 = 69.6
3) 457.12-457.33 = 70.1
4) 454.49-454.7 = 54.7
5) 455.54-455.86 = 61.4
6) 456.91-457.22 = 69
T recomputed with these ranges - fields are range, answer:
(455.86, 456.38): 66.3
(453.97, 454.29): 58.5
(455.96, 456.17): 66.8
